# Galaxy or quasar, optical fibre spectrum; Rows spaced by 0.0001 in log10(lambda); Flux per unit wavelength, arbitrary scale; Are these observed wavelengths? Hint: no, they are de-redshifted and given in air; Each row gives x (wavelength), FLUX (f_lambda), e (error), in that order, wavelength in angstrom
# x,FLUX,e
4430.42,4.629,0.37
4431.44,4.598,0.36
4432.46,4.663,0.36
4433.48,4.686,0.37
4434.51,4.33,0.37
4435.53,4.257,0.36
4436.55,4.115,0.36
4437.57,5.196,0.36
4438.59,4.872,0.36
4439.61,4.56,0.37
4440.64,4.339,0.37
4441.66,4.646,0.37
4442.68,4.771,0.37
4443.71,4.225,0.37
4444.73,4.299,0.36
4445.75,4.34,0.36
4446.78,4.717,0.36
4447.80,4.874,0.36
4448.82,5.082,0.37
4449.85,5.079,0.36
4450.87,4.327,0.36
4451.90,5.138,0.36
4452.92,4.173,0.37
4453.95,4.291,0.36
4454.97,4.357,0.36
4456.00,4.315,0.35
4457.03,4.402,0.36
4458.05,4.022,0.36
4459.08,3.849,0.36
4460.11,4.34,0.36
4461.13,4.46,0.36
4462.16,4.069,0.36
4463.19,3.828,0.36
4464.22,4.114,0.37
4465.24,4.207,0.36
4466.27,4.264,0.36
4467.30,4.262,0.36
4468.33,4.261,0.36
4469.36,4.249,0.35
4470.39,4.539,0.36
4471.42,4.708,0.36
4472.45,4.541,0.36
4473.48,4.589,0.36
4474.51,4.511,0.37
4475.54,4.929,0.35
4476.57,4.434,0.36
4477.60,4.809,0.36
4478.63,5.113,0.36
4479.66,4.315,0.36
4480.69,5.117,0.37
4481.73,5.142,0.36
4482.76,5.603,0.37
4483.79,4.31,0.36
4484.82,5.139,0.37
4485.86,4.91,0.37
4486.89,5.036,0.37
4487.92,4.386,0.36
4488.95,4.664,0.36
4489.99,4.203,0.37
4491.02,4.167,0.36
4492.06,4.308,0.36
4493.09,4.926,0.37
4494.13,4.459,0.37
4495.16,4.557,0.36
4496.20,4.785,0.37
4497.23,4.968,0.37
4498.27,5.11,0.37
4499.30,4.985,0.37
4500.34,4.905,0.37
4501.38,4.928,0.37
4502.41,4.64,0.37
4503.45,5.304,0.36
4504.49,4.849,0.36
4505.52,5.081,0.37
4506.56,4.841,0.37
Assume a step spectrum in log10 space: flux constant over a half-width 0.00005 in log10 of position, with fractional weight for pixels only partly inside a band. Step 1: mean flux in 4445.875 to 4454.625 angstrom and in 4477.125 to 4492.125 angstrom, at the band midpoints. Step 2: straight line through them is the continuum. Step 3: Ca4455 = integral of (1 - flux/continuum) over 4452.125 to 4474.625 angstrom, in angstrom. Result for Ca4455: 2.0 angstrom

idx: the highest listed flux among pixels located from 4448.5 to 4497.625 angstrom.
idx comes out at 5.603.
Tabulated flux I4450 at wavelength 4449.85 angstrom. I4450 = 5.079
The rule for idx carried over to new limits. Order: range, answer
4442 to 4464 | 5.138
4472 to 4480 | 5.113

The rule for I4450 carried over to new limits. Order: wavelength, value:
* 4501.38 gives 4.928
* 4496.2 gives 4.785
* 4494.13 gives 4.459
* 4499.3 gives 4.985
